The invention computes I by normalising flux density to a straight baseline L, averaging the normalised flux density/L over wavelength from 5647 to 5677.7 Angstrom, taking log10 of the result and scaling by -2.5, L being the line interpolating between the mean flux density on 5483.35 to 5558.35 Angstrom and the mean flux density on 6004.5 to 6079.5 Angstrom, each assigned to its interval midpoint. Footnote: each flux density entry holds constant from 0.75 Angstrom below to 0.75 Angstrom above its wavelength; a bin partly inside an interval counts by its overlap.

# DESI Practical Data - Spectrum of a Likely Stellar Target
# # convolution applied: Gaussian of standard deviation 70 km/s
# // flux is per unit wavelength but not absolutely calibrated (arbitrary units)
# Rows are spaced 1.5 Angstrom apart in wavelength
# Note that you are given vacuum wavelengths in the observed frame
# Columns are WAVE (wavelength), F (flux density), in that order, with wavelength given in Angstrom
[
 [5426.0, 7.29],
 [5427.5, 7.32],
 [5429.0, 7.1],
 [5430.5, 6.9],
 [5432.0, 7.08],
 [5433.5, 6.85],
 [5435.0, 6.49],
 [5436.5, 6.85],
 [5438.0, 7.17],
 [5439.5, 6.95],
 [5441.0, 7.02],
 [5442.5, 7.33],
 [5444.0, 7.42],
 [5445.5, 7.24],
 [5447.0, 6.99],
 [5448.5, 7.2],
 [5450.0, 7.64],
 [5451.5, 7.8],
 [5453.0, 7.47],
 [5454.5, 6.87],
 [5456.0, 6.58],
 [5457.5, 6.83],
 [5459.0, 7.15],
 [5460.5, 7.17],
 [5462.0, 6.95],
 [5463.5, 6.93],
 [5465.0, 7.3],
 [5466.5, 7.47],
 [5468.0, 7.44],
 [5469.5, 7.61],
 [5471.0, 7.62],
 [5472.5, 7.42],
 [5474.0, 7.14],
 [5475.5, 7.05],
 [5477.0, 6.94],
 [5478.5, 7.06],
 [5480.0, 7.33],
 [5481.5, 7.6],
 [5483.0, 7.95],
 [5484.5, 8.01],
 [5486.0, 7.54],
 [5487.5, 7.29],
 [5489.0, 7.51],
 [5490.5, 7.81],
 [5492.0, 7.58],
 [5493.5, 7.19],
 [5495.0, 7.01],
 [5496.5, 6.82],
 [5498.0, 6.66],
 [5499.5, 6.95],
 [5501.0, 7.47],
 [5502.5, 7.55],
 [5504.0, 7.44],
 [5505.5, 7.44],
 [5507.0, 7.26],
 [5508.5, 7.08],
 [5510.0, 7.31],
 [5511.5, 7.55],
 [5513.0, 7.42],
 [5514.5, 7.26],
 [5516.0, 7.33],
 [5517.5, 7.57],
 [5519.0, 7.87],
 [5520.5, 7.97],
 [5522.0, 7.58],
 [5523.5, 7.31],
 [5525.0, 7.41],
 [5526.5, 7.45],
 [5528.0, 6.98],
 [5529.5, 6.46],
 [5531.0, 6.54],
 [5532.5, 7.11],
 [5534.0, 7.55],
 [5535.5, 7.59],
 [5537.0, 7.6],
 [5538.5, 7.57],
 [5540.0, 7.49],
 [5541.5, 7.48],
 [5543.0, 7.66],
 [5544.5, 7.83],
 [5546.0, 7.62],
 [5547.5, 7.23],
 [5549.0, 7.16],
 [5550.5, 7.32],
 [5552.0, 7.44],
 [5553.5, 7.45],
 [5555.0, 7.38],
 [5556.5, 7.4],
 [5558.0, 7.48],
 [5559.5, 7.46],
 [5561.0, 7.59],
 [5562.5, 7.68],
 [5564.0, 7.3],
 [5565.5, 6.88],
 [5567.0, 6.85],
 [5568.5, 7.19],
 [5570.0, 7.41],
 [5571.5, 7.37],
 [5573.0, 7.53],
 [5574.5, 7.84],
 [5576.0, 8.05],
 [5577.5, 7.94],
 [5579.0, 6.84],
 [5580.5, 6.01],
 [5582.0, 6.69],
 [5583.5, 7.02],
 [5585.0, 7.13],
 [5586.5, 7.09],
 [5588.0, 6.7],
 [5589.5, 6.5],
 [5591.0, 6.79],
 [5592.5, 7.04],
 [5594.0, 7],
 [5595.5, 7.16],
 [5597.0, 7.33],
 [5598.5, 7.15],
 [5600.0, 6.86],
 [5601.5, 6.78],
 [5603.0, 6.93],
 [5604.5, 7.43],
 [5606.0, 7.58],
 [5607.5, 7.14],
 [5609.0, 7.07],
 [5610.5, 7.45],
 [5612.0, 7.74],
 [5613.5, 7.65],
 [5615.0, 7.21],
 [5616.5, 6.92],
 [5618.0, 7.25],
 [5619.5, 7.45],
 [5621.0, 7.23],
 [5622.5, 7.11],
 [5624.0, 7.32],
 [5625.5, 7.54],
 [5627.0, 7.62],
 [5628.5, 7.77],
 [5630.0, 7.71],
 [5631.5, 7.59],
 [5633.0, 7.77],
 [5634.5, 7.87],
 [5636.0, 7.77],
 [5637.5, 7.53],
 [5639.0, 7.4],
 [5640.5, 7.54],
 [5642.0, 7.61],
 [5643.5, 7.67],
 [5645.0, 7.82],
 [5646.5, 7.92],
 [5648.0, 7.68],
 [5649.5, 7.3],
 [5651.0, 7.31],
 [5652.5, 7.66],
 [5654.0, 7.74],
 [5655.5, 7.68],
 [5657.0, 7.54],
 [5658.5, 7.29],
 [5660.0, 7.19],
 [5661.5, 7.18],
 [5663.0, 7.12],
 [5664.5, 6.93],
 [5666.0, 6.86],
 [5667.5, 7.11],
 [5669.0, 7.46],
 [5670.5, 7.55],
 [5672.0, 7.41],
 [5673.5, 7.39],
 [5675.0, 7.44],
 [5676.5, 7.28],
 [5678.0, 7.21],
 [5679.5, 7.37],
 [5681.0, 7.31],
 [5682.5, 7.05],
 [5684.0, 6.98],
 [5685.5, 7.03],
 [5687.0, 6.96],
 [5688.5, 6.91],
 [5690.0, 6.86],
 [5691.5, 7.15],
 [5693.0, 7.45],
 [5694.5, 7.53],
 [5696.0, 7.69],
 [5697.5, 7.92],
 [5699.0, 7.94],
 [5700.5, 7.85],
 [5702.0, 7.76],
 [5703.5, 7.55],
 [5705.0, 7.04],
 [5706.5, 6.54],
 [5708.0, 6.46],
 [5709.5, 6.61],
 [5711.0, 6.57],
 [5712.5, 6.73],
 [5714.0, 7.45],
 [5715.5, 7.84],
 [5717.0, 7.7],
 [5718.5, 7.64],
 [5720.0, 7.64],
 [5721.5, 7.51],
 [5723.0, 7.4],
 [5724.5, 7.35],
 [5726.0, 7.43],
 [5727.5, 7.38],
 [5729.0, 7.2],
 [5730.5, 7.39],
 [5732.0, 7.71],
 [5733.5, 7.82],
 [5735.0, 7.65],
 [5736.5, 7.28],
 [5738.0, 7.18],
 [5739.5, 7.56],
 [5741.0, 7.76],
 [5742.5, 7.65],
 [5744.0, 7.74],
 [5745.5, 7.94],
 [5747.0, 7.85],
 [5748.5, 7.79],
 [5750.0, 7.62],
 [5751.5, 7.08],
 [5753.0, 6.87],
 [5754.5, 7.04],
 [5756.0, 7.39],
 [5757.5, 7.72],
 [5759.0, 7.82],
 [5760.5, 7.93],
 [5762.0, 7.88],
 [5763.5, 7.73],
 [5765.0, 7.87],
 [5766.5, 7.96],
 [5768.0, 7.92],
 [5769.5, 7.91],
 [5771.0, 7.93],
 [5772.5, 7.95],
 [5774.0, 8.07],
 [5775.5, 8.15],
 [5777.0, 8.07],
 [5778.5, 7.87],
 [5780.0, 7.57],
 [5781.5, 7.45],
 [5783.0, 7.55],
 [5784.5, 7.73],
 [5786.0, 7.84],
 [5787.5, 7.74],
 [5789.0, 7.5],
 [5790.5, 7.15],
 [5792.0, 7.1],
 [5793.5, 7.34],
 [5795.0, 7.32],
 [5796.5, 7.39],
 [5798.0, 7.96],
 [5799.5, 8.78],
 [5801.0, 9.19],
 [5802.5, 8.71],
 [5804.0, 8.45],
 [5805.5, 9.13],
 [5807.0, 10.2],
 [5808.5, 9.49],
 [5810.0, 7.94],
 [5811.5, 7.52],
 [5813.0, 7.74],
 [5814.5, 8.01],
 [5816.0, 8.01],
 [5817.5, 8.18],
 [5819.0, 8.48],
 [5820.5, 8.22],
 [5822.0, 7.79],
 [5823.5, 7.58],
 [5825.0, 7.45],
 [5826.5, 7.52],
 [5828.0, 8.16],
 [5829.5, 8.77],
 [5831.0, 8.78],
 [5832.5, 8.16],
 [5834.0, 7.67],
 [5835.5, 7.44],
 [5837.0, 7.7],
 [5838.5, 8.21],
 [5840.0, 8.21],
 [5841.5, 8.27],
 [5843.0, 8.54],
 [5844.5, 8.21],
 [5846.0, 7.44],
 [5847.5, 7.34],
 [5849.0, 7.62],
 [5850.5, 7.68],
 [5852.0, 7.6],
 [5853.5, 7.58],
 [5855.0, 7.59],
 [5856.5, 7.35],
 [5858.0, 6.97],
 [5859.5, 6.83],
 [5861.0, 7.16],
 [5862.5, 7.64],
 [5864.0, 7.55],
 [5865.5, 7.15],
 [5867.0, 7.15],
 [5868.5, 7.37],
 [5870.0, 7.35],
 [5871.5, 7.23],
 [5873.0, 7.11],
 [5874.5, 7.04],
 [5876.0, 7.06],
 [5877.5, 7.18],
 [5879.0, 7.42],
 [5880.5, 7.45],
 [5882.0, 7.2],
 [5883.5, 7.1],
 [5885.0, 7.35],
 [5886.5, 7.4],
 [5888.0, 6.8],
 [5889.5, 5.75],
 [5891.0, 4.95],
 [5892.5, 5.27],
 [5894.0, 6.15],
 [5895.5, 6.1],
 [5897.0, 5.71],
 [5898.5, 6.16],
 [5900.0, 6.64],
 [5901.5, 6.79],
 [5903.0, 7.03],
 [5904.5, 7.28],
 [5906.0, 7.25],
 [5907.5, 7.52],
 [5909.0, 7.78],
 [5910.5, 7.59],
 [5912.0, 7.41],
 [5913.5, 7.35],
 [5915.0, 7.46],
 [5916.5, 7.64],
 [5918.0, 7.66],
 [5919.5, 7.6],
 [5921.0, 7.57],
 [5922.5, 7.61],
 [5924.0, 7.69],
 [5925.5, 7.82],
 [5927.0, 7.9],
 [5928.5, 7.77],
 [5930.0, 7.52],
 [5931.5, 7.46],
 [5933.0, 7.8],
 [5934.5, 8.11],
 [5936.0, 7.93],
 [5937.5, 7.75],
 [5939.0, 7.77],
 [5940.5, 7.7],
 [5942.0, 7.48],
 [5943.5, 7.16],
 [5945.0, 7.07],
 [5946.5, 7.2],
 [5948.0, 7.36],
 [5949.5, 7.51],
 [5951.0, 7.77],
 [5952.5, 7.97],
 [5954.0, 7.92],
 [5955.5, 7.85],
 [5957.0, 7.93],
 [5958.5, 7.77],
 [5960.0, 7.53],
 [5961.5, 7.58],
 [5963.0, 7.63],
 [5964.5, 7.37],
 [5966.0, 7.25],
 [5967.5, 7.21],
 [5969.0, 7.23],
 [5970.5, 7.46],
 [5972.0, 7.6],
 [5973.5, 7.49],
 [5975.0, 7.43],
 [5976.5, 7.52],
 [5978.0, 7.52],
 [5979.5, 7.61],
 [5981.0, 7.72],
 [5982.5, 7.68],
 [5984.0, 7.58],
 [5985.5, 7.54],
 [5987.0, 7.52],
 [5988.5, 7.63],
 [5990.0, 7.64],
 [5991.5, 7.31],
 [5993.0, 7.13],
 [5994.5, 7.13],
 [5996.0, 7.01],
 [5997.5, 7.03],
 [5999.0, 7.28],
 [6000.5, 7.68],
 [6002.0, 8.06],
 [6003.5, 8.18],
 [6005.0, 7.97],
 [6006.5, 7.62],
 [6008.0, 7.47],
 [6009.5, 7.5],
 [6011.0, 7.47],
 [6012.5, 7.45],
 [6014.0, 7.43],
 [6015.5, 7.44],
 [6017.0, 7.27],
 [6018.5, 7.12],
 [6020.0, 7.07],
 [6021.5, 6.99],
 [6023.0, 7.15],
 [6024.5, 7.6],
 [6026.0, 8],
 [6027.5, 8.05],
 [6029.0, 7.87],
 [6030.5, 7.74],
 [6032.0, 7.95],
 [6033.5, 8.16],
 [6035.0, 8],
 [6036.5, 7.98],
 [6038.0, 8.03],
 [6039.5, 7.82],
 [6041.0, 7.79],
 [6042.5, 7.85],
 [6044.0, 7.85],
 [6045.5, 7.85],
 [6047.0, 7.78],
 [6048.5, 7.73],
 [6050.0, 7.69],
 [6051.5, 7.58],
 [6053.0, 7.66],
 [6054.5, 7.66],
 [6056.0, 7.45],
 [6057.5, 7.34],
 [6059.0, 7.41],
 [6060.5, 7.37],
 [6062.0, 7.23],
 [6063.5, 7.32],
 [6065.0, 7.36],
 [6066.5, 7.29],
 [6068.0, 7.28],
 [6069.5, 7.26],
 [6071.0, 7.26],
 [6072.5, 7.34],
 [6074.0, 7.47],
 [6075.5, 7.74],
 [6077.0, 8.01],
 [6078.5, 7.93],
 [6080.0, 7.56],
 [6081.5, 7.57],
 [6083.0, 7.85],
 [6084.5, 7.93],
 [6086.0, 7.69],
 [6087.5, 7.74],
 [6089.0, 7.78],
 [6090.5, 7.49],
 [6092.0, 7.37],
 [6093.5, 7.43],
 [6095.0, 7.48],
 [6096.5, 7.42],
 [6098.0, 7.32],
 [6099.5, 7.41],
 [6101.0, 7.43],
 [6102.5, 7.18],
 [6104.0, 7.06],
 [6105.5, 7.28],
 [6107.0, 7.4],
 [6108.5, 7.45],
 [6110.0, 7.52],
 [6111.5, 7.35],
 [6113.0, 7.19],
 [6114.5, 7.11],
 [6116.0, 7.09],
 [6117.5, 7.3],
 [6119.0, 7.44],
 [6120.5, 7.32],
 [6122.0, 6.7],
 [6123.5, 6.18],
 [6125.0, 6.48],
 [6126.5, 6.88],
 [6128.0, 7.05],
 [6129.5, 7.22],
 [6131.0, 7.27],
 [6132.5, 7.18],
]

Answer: 0.01 mag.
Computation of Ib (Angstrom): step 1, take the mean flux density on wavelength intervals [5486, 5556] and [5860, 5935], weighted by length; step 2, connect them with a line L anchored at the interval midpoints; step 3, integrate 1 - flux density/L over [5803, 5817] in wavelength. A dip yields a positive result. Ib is -2.5 Angstrom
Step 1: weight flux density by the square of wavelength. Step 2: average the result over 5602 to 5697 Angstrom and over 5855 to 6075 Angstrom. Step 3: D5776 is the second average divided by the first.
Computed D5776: 1.1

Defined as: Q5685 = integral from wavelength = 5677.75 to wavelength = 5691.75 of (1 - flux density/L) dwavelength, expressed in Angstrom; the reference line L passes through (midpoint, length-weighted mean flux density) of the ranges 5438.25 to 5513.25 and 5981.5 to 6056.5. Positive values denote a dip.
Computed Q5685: 0.6 Angstrom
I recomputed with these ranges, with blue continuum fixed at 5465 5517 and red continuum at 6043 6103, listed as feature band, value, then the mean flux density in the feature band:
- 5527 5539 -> 0.03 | 7.17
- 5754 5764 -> -0.03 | 7.66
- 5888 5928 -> 0.07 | 6.99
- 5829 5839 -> -0.09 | 8.08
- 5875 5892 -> 0.09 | 6.86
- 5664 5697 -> 0.03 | 7.23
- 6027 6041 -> -0.06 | 7.94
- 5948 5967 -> -0.02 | 7.65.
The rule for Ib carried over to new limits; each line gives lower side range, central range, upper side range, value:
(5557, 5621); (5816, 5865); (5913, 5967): -1.95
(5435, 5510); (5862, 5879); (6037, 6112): 0.43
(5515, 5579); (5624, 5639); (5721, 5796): -0.31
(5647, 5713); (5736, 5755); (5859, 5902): -0.99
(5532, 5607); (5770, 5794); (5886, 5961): -1.37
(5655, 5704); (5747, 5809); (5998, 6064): -4.05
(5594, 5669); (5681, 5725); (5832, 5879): 0.92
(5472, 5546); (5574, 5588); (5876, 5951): 0.38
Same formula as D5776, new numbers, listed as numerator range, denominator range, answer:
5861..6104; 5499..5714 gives 1.16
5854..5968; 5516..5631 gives 1.12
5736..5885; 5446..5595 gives 1.18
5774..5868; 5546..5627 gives 1.18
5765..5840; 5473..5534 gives 1.22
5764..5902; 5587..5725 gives 1.10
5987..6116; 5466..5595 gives 1.23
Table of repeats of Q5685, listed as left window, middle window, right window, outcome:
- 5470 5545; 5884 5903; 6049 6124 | 2.8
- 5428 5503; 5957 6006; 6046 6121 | -0.6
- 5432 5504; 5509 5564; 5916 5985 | -0.9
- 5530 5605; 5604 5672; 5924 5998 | -1.4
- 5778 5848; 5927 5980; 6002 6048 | 1.5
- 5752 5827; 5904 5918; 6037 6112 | 0.5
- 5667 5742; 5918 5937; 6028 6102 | -0.5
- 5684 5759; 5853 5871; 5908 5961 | 0.6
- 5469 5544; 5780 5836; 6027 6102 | -3.9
